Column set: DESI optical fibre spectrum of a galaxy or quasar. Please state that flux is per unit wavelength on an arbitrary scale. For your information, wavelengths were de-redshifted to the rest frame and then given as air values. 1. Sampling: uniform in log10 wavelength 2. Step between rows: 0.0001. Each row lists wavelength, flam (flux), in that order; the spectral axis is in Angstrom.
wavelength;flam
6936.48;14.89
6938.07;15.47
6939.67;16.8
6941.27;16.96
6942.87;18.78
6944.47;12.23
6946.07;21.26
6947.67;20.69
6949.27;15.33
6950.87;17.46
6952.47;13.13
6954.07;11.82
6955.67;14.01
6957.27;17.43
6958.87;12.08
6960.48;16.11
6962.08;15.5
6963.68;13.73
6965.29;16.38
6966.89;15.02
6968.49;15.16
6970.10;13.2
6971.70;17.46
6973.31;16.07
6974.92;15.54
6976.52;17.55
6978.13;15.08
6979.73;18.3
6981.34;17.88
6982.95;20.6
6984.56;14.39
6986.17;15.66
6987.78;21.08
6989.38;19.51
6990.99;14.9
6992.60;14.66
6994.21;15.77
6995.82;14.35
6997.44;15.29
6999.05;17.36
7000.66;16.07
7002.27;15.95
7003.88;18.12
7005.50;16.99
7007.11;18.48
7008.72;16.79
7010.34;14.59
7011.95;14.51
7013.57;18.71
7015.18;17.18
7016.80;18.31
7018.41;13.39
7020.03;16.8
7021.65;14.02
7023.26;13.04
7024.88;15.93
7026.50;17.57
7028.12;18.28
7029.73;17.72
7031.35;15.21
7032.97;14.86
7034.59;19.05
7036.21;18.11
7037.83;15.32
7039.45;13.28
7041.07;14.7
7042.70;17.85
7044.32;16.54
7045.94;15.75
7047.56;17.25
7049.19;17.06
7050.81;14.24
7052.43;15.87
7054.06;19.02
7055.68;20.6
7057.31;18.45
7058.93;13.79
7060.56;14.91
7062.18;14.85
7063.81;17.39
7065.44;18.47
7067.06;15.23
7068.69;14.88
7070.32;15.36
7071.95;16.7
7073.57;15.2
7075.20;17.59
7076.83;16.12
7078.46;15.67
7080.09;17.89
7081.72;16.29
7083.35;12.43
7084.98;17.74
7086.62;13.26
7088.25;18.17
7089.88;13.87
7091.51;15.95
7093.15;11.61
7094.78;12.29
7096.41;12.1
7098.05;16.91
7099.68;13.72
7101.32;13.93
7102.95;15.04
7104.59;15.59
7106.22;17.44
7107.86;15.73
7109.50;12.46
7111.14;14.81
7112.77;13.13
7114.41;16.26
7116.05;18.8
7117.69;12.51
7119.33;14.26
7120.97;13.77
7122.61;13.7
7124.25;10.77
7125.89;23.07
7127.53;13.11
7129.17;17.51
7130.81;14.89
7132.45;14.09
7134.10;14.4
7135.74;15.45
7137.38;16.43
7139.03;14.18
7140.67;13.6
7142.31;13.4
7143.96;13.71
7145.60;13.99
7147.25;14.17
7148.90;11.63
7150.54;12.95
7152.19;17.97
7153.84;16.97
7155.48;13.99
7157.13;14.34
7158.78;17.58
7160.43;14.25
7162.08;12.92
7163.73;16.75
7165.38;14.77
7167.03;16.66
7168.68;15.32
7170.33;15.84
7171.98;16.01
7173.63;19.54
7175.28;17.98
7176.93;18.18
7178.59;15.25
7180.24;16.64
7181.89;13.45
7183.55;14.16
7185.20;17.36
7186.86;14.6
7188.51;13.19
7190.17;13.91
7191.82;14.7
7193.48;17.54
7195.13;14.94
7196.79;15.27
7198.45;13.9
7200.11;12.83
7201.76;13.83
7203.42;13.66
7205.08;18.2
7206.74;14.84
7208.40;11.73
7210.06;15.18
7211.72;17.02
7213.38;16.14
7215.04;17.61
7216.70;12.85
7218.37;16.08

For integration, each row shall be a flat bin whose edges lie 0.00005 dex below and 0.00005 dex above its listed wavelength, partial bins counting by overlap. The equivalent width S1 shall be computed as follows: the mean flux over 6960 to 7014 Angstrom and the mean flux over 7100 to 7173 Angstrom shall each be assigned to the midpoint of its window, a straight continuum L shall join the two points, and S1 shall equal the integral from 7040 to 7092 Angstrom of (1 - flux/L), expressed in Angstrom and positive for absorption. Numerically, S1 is -1.9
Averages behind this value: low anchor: 16.4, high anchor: 15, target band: 16.2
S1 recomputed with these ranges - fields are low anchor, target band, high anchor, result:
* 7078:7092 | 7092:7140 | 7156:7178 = 3.31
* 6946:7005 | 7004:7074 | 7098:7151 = -3.72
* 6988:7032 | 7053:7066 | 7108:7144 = -1.20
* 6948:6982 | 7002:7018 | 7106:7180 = -1.53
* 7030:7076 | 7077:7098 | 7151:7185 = 1.73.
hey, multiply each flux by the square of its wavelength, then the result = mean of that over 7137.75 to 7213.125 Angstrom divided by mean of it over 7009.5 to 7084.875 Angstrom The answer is 1.0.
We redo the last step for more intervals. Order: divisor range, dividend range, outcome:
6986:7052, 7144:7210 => 0.97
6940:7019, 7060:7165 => 0.96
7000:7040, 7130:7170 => 0.94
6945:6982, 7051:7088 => 1.05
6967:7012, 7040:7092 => 1.00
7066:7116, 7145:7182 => 1.05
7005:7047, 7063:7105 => 0.96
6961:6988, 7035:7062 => 1.03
